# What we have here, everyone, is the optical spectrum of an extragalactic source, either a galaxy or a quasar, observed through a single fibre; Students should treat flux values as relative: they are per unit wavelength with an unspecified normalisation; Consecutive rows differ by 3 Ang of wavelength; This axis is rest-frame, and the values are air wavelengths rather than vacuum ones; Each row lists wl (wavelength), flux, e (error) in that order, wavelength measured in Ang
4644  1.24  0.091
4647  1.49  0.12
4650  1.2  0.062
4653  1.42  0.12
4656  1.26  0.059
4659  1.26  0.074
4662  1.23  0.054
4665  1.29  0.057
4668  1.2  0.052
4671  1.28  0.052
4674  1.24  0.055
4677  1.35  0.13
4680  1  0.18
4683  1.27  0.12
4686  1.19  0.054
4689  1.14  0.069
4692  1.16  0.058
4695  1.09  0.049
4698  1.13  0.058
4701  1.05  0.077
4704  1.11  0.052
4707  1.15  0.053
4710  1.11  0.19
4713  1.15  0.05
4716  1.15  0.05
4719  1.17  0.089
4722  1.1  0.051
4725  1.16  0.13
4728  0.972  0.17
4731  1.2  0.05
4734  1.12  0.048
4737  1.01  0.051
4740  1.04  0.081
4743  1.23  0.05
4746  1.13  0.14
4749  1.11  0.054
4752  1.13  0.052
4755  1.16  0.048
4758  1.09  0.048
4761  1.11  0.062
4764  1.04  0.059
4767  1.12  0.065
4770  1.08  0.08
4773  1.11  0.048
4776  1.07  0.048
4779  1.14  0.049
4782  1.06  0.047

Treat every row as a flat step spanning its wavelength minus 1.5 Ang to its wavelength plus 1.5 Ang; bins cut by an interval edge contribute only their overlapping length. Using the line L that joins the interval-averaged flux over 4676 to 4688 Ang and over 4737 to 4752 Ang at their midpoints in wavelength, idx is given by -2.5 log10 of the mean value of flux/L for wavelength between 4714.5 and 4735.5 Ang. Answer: 0.015 mag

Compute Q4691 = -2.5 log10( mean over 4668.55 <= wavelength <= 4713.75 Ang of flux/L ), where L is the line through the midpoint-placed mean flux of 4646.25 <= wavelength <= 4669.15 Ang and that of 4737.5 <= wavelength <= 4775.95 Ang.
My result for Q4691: 0.06 mag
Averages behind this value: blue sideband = 1.29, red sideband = 1.11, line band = 1.16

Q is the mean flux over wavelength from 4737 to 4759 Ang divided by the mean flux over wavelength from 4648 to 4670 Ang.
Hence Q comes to 0.9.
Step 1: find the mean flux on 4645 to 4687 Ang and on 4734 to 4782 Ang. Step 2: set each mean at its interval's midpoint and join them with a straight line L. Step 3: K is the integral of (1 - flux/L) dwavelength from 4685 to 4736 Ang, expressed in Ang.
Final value 2.62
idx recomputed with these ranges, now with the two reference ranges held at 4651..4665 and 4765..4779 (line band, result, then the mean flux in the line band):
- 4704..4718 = 0.06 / 1.14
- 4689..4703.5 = 0.11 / 1.11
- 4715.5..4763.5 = 0.04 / 1.12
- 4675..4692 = 0.05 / 1.19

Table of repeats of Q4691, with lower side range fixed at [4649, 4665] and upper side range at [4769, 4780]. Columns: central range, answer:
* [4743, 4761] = 0.00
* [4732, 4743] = 0.07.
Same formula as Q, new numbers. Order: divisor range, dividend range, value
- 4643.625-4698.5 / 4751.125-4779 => 0.89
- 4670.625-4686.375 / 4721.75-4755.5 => 0.91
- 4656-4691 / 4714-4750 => 0.91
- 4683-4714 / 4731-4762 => 0.98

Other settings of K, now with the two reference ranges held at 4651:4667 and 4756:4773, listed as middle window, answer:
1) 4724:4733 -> 0.39 Ang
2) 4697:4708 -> 0.90 Ang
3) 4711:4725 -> 0.41 Ang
